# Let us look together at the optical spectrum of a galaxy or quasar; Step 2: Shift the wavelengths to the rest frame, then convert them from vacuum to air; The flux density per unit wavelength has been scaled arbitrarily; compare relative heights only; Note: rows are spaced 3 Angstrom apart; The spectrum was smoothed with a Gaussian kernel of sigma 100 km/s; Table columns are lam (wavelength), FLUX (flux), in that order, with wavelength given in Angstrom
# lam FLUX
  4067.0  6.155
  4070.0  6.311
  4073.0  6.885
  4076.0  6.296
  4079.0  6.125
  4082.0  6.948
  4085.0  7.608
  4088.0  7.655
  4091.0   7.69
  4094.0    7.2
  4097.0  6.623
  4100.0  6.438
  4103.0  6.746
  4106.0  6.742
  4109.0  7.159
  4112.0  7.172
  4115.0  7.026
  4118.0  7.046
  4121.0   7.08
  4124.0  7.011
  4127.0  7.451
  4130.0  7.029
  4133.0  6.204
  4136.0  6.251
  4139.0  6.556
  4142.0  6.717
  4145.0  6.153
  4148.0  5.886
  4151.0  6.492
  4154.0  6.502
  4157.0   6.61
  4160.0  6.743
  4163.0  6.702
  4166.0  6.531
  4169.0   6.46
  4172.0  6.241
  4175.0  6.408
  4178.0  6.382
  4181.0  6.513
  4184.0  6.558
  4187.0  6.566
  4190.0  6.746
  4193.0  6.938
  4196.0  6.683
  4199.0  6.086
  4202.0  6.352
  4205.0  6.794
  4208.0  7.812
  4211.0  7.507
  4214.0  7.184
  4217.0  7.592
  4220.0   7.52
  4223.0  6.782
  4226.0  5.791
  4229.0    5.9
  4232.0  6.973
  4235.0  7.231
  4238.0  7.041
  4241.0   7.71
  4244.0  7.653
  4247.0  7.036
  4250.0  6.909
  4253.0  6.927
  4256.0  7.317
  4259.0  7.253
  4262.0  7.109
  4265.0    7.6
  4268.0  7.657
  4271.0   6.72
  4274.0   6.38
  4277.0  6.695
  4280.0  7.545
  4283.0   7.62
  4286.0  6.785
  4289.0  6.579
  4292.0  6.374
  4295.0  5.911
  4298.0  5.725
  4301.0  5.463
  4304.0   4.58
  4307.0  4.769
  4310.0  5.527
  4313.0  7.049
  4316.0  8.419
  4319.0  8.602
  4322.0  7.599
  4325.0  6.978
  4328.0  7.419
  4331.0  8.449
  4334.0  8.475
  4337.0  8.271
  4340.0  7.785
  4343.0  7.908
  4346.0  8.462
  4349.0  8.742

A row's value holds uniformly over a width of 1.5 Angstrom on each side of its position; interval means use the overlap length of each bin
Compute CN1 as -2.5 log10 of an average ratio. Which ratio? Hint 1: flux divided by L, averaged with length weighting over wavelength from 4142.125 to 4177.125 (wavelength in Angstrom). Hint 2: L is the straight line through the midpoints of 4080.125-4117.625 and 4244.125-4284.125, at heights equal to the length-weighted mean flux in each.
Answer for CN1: 0.106 mag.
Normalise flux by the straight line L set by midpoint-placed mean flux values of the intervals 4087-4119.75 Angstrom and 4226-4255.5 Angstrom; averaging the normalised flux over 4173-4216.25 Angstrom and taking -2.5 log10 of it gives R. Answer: 0.04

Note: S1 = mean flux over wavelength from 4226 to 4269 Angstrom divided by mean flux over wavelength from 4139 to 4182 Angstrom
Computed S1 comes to 1.10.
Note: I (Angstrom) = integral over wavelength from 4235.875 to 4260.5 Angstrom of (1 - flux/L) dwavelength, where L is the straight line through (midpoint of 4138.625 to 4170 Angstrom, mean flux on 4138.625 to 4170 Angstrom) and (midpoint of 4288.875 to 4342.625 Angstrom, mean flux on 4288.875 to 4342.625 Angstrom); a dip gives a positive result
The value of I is -1.8 Angstrom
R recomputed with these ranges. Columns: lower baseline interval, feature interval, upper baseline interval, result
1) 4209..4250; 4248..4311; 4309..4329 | 0.11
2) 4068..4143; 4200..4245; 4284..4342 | -0.02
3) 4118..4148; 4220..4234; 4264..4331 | 0.04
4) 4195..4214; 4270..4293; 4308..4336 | 0.08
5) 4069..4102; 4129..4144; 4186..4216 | 0.06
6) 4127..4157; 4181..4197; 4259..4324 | -0.02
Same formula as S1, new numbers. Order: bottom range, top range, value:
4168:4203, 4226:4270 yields 1.09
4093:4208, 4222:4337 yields 1.04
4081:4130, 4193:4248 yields 0.98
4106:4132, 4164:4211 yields 0.94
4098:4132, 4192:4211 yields 0.98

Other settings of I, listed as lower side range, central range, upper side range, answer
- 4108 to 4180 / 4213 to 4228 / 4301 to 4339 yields -0.17 Angstrom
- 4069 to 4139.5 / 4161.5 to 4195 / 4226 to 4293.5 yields 1.94 Angstrom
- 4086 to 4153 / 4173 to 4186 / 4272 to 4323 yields 0.54 Angstrom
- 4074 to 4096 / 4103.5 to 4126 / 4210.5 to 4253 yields 0.08 Angstrom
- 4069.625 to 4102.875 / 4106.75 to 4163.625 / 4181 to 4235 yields 1.17 Angstrom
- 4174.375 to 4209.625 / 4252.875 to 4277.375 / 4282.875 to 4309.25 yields -3.95 Angstrom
